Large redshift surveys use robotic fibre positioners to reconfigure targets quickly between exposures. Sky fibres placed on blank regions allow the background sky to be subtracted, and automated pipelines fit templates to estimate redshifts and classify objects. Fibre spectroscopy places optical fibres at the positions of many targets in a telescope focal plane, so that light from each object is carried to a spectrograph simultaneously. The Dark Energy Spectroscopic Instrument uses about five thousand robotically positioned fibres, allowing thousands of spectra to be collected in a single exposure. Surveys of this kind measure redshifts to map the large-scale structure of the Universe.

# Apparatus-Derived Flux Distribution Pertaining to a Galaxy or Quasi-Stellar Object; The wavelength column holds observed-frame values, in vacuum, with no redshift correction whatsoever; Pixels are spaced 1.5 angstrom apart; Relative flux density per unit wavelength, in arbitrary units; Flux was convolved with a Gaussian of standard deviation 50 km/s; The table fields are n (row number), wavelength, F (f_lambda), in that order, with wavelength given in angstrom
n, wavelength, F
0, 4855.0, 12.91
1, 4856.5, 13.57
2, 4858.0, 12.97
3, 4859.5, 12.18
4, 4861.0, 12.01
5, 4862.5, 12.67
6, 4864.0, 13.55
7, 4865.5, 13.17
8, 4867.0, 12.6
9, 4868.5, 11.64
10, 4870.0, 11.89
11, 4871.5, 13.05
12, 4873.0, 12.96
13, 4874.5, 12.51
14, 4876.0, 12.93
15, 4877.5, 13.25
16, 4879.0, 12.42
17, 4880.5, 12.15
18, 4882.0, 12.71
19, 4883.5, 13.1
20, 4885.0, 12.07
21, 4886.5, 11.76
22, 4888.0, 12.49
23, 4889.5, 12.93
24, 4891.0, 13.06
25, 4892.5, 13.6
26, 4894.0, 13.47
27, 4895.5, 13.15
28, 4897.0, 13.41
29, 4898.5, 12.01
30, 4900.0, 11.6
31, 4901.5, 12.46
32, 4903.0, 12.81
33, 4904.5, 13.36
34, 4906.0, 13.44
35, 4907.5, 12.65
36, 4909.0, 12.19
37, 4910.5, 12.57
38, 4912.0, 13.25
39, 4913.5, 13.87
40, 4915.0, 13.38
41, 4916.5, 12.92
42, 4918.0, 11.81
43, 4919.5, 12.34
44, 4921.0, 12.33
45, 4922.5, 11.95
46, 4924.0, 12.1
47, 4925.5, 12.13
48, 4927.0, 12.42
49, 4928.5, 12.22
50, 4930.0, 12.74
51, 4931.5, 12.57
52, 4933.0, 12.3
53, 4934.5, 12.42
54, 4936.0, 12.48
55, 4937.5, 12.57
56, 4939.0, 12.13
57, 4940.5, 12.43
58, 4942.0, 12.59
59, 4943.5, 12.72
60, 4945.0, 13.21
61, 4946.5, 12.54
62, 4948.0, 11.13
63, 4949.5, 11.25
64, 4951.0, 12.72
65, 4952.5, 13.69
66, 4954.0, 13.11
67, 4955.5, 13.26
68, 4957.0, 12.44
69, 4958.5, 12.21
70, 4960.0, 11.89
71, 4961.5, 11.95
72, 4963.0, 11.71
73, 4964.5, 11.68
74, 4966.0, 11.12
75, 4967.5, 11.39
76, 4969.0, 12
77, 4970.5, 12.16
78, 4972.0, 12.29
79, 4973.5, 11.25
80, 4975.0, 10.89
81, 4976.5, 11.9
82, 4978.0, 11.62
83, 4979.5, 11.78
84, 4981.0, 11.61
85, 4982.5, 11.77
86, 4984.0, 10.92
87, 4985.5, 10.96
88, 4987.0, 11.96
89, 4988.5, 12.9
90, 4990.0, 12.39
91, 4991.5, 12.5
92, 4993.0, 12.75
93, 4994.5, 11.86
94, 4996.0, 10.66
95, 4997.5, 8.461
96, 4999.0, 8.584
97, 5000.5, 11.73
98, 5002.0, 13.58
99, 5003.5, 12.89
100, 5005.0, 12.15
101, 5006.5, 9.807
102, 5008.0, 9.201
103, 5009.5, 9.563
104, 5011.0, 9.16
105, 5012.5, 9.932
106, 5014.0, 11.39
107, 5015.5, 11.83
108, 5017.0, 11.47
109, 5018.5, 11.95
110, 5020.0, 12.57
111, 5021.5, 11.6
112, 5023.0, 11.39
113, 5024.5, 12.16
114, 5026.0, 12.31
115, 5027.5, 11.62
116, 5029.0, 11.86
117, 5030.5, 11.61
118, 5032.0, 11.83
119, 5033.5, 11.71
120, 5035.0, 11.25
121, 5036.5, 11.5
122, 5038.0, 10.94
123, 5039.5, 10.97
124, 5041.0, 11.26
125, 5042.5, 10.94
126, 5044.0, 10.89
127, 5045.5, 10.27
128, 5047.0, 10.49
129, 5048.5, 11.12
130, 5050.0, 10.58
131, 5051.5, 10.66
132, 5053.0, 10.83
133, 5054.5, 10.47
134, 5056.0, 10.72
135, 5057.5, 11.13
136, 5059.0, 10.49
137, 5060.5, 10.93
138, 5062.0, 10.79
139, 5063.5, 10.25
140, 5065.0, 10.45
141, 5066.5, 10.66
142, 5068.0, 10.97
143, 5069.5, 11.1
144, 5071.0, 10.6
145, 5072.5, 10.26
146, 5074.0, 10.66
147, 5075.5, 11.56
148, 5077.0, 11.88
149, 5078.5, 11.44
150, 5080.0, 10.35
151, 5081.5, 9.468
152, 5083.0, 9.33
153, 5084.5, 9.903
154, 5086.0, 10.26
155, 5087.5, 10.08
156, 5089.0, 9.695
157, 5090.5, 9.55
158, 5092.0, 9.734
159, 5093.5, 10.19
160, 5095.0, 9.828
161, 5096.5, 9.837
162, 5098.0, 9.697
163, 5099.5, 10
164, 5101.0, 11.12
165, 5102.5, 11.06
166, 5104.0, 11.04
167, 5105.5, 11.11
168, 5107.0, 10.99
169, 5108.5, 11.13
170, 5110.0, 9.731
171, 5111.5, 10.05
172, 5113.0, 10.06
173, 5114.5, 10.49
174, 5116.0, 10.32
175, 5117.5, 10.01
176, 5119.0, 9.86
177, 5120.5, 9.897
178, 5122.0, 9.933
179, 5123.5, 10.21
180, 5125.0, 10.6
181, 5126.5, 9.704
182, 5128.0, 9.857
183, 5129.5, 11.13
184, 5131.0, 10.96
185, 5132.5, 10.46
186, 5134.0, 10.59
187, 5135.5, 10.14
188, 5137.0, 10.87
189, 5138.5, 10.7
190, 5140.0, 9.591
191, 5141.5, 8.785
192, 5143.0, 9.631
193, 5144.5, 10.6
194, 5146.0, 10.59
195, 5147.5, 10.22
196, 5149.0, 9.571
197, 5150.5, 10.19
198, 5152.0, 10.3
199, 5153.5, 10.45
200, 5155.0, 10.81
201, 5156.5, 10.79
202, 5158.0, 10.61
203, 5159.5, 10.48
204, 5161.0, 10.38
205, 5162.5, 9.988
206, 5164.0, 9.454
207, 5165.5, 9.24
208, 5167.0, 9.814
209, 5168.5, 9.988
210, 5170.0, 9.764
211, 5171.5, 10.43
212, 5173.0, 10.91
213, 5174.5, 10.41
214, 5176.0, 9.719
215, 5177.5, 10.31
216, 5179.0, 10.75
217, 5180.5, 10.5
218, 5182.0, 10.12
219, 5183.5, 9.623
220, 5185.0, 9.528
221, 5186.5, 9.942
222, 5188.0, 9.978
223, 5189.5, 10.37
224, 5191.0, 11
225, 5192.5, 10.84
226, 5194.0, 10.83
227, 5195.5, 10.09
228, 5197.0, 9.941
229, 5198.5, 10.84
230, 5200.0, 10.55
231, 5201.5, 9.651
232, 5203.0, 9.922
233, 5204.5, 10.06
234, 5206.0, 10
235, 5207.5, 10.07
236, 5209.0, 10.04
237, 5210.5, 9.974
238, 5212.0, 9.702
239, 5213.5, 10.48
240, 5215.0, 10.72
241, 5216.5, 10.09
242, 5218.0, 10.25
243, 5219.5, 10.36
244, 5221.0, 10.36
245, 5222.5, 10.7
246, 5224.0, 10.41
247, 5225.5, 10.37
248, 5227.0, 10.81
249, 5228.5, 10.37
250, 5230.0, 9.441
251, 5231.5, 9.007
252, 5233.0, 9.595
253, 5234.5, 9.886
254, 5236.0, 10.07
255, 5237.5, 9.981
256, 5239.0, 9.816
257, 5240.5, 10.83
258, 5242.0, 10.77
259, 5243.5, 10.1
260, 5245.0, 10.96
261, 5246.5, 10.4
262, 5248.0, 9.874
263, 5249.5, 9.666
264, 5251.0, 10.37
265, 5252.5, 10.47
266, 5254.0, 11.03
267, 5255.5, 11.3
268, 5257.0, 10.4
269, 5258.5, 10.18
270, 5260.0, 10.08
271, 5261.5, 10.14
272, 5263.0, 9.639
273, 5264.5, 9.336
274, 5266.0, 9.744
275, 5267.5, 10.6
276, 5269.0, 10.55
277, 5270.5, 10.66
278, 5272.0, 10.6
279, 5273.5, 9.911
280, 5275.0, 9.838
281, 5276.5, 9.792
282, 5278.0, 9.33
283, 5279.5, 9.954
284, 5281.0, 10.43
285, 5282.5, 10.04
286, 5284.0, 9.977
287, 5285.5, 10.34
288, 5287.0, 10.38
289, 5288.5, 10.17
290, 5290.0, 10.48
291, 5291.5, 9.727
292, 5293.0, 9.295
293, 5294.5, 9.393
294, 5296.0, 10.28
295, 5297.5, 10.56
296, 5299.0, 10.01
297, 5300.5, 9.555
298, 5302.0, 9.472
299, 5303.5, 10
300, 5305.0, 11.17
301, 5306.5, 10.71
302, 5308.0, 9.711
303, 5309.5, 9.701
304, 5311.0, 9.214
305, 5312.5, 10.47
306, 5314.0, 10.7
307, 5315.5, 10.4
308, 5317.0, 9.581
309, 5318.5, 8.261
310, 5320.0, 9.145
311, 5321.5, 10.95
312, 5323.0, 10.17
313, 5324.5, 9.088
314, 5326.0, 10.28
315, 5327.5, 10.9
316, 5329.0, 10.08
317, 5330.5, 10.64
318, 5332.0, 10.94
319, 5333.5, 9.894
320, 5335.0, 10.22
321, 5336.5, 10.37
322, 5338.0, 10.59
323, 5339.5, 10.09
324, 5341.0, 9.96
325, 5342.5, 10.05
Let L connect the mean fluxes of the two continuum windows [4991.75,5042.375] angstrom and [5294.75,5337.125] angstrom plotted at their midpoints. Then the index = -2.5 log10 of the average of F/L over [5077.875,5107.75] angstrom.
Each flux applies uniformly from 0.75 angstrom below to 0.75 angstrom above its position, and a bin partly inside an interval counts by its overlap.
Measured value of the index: 0.08 mag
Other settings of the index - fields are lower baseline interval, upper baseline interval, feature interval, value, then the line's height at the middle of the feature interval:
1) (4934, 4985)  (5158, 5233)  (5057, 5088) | 0.057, 11.2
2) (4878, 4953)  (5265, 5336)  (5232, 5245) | 0.033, 10.5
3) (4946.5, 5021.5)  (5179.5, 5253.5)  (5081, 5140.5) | 0.062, 10.8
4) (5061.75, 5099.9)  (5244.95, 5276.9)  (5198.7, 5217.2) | 0.015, 10.3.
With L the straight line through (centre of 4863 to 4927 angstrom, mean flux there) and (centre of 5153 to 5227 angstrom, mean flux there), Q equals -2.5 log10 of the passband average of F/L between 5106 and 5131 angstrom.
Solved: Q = 0.06 mag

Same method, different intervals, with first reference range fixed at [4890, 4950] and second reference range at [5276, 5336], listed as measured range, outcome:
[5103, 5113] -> 0.07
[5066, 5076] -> 0.08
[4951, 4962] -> -0.03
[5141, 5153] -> 0.11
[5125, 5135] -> 0.08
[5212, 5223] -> 0.03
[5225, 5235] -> 0.07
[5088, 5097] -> 0.17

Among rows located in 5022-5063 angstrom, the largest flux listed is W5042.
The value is 12.31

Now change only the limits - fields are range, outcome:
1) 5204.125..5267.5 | 11.3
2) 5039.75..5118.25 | 11.88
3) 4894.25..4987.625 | 13.87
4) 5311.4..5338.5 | 10.95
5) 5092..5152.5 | 11.13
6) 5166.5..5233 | 11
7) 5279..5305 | 11.17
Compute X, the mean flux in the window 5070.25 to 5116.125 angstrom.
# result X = 10.4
